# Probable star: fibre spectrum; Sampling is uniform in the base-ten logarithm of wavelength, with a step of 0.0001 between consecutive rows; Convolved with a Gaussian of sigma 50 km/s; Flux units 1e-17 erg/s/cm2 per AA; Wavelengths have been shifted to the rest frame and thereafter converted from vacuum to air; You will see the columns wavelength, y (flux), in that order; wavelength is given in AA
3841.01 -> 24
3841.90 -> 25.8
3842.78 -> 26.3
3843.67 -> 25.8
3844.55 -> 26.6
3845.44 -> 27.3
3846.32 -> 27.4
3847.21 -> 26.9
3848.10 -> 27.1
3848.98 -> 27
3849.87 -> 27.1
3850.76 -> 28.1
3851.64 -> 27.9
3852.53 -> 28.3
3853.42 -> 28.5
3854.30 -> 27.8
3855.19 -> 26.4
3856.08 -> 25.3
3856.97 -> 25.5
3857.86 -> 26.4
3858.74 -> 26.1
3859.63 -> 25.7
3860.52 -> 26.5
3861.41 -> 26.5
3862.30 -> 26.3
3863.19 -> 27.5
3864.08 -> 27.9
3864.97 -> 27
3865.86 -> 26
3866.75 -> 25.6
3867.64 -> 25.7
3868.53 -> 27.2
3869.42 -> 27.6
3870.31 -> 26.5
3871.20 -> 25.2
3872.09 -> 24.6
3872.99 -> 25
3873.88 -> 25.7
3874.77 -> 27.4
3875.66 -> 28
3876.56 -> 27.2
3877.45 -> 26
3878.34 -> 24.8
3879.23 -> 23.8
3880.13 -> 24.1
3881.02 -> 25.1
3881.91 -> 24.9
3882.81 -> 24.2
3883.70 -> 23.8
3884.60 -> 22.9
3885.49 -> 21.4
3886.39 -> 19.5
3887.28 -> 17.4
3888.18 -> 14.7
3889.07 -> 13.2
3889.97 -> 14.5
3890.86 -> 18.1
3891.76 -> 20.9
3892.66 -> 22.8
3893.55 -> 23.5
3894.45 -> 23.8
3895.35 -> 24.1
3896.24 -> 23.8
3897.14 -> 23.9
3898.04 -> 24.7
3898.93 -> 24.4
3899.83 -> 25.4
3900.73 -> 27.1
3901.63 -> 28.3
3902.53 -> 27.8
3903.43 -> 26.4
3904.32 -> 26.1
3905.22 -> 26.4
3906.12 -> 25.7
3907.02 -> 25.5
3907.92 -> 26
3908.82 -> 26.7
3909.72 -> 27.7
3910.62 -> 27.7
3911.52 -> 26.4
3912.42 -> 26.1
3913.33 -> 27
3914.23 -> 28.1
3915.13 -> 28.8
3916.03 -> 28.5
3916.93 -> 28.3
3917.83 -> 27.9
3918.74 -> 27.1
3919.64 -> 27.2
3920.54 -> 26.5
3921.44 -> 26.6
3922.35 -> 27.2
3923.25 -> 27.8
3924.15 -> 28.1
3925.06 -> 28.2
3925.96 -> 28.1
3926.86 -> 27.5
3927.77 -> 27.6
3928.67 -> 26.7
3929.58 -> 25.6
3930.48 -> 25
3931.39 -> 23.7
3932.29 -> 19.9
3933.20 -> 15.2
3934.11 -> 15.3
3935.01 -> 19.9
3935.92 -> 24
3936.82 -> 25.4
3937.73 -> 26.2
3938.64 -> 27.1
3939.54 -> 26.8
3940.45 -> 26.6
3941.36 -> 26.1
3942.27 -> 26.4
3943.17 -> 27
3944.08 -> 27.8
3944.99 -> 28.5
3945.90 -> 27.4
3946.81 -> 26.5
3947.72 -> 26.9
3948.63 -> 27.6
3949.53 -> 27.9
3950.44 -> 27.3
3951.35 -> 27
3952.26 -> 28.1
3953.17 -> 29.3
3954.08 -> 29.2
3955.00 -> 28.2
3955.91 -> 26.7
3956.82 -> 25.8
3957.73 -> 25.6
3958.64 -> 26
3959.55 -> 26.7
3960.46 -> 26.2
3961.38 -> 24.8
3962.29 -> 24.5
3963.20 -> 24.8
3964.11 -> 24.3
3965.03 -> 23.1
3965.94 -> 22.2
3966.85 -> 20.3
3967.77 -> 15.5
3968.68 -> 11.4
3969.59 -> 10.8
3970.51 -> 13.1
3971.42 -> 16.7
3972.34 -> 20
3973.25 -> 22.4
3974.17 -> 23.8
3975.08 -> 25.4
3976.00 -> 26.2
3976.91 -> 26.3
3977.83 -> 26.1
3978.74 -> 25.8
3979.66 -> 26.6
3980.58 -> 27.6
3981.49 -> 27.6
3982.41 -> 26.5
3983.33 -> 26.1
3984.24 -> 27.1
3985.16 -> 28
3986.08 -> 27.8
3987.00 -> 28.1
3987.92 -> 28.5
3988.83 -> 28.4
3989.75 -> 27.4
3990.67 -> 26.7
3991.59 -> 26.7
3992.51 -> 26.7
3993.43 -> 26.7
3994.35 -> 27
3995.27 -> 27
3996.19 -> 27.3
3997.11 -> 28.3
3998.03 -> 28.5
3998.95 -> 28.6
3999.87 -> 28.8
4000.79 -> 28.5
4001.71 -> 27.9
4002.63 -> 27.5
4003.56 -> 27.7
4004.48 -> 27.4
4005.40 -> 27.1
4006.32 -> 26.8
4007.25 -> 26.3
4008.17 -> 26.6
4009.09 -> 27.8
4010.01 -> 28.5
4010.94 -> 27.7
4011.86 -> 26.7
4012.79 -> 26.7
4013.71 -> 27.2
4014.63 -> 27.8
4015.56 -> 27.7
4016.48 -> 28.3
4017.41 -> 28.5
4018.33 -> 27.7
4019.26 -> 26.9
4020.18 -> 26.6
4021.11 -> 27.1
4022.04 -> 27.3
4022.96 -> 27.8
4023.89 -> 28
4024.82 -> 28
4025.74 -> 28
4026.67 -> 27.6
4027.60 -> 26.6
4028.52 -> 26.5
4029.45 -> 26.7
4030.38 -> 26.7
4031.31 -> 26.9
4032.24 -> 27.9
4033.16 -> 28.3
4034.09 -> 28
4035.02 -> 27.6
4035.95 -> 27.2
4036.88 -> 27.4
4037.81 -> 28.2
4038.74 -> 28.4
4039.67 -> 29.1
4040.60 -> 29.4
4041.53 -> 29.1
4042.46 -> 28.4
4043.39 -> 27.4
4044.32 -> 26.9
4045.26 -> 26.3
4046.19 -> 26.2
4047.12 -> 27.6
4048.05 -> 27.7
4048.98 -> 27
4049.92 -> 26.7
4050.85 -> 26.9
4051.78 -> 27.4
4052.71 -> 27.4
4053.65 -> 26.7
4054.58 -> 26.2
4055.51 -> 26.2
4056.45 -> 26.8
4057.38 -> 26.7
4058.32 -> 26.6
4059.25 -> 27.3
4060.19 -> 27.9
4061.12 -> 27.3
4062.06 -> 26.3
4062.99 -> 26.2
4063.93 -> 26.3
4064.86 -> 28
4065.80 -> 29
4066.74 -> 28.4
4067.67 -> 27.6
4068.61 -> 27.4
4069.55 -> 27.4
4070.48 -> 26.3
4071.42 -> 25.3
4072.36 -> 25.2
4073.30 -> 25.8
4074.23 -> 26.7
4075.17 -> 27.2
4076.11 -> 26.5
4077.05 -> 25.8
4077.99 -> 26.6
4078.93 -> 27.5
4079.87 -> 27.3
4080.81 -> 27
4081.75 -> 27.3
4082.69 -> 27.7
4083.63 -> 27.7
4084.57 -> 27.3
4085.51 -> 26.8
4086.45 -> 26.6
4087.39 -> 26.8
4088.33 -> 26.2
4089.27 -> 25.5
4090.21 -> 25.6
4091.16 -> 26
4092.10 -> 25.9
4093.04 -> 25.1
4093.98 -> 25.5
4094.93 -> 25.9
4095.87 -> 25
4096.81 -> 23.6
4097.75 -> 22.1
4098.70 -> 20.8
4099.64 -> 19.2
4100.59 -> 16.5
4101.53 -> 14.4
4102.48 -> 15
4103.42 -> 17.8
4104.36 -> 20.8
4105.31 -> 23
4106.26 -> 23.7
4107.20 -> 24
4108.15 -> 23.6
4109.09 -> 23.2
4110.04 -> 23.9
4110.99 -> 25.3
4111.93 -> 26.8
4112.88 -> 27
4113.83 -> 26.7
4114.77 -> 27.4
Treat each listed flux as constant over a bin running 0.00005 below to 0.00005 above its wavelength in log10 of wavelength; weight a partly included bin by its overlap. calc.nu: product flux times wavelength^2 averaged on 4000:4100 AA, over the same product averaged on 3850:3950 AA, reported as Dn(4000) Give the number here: 1.1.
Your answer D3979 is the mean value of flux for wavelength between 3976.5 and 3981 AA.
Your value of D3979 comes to 26.4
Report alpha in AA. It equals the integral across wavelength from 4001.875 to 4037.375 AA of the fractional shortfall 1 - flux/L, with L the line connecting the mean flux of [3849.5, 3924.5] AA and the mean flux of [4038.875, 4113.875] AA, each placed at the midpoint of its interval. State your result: -2.5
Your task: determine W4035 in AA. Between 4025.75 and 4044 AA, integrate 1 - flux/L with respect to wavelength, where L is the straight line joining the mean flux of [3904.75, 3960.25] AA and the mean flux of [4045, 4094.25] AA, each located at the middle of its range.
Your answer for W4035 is -0.74 AA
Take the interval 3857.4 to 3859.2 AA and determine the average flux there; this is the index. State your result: 26.3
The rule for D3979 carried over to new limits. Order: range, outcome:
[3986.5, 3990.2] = 28.1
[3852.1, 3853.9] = 28.5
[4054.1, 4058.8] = 26.5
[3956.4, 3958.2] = 25.7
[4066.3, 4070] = 27.7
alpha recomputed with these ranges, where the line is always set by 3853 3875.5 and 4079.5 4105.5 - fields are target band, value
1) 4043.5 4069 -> -2.95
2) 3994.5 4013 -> -2.03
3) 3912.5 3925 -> -0.86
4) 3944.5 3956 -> -1.05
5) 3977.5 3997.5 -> -1.71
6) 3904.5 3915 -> -0.33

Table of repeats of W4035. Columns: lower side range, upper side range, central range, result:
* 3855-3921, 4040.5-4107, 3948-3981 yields 1.8 AA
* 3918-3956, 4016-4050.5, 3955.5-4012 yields 3.1 AA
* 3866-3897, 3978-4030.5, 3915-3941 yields -0.7 AA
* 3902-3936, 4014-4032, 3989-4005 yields -0.3 AA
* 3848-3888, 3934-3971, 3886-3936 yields 1.1 AA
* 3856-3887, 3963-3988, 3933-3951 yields -1.2 AA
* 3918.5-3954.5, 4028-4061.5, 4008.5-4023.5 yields -0.3 AA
